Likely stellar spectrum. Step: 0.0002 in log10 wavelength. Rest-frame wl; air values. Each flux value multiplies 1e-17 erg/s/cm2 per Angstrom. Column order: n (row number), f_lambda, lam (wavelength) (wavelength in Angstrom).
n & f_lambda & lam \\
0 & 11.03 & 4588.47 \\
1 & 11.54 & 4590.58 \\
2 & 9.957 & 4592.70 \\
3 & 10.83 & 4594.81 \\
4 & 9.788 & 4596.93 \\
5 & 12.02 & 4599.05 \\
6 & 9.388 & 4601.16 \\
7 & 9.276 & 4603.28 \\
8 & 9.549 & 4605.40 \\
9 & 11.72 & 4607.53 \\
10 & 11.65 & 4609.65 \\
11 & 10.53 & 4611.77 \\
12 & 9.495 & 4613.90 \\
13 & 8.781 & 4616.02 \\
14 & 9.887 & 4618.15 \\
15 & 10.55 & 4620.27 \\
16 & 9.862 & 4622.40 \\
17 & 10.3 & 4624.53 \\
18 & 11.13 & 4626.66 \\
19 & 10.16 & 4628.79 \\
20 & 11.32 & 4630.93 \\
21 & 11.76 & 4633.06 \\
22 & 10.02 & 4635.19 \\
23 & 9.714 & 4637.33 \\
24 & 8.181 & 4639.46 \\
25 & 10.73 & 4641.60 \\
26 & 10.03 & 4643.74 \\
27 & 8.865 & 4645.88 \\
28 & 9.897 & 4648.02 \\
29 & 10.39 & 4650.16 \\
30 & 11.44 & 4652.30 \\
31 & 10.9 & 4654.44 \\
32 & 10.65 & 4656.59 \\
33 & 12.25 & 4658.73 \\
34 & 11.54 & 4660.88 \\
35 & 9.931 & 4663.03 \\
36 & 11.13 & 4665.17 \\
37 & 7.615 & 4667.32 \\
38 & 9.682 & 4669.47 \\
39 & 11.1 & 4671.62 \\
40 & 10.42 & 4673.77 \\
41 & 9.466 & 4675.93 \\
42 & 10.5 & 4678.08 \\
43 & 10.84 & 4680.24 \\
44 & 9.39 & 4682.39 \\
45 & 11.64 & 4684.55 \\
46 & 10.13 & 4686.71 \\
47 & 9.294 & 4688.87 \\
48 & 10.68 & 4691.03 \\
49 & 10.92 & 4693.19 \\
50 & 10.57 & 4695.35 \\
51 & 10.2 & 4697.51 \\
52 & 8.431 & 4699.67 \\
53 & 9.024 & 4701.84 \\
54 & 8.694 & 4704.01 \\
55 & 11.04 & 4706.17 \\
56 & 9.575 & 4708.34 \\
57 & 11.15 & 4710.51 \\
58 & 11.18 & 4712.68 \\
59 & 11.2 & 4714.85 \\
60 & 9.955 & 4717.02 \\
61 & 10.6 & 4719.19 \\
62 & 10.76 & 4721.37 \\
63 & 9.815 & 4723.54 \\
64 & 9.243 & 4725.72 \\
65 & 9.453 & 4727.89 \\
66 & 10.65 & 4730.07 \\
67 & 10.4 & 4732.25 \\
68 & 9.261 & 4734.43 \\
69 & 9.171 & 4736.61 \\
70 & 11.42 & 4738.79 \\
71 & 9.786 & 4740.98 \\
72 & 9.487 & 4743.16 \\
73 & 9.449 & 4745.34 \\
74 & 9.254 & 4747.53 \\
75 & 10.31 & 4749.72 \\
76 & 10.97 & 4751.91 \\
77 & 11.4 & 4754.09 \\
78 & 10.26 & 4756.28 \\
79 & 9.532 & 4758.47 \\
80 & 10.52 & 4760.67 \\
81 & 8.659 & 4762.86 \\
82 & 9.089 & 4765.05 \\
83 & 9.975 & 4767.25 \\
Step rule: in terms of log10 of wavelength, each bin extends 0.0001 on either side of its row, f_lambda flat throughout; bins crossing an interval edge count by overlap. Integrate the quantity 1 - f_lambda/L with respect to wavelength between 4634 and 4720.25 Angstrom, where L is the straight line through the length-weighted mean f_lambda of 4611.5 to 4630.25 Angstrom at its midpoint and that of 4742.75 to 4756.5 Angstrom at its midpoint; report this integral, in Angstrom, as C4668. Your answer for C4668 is -0.83 Angstrom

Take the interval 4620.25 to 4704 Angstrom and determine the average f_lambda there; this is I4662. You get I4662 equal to 10.2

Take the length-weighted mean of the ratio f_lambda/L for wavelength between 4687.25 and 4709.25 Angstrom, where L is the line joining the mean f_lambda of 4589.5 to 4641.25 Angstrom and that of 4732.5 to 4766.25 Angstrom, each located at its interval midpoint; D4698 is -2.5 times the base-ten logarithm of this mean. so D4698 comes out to 0.02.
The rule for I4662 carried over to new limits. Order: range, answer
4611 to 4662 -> 10.3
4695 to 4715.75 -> 10.1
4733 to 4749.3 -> 9.73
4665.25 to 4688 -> 10.1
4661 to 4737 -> 10.1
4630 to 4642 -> 10.3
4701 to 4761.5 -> 10.1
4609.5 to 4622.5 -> 10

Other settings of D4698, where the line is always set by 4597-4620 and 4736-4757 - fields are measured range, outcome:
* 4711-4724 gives -0.05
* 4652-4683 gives -0.03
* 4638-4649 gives 0.07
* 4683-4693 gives -0.02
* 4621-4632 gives -0.03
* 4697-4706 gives 0.11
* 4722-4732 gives 0.03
